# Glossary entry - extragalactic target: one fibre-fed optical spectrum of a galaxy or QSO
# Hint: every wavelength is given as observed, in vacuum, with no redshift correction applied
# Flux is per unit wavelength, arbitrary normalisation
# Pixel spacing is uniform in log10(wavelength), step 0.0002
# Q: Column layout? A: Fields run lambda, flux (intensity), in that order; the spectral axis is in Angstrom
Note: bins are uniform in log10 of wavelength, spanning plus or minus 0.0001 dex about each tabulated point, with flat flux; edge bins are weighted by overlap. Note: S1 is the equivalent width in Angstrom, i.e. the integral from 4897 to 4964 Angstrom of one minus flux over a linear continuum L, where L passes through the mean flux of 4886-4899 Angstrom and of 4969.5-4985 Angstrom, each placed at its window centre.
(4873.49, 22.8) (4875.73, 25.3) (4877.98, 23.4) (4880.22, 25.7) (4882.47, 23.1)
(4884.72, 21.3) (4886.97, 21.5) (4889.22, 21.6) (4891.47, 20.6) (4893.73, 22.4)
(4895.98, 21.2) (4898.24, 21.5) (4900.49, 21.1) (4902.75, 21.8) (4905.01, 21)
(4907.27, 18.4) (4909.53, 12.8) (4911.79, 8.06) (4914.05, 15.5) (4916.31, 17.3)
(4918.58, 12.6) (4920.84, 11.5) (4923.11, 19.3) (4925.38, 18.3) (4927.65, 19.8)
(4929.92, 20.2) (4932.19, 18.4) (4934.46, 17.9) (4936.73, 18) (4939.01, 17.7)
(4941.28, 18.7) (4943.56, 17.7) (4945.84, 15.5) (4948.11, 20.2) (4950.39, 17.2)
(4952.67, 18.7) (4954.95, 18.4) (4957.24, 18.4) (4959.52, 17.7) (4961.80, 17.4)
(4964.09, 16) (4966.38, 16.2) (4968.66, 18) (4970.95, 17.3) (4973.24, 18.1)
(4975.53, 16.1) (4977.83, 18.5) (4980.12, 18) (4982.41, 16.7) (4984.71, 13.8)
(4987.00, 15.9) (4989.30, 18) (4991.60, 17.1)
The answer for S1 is 6.38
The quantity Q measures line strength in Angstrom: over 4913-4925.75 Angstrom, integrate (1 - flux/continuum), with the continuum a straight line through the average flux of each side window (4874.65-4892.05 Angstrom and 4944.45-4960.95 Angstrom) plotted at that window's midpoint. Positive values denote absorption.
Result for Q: 3.0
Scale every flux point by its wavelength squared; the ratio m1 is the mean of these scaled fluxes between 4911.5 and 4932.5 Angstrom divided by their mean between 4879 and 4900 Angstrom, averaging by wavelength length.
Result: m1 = 0.7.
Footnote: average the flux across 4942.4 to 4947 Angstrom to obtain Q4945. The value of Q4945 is 16.6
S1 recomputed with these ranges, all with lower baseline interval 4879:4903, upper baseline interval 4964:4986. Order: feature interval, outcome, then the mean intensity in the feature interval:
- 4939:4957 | 0.5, 18.1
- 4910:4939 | 5.1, 16.4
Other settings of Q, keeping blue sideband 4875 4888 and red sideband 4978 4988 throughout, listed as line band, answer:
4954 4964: 0.14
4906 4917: 3.57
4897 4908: 0.53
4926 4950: 1.33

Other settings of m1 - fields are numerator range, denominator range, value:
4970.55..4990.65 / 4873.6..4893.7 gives 0.77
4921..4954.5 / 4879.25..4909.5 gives 0.87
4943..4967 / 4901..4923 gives 1.14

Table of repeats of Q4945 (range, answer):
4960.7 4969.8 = 16.9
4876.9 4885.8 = 23.4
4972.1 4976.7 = 17.1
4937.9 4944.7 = 18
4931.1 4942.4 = 18.1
